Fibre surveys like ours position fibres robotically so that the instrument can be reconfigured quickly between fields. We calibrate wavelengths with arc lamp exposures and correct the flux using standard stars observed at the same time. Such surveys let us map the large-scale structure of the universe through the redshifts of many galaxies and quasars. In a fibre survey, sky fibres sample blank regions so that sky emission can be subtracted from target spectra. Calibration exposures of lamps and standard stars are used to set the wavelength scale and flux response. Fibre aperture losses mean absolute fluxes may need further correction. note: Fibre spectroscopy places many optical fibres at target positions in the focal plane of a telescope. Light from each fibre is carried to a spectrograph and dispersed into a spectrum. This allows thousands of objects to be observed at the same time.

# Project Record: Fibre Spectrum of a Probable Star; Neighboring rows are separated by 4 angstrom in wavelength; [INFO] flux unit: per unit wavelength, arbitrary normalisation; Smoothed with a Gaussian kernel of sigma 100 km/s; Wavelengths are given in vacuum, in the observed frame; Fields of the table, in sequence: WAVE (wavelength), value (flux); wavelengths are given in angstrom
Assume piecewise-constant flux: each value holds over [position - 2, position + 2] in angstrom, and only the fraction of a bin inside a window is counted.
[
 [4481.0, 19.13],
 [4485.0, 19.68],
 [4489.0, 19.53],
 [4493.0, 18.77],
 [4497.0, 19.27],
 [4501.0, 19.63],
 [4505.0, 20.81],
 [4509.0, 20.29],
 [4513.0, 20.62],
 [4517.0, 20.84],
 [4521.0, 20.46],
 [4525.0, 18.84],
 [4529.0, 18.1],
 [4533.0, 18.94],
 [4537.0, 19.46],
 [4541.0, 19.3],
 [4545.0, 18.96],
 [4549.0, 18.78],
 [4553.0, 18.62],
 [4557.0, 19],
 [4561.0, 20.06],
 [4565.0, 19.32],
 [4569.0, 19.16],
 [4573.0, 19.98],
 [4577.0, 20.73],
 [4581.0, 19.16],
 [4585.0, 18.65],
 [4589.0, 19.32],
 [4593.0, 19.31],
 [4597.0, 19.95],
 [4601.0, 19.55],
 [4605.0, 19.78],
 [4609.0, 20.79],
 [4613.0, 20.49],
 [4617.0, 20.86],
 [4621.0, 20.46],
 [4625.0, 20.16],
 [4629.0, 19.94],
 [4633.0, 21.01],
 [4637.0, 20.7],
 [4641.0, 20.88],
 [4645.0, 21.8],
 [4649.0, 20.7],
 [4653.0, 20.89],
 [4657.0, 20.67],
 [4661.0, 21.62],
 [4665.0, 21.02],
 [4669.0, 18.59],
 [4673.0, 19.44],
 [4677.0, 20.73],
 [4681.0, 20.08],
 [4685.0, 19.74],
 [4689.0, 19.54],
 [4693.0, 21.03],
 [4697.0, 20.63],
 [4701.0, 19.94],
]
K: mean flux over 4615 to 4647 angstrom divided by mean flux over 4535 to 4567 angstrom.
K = 1.08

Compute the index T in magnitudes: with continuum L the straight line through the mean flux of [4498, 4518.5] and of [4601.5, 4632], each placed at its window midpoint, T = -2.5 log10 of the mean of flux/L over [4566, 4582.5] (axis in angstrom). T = 0.03 mag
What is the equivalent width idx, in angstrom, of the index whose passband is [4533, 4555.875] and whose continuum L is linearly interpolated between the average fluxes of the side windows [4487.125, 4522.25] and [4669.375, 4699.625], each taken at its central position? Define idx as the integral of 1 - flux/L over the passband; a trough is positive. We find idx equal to 1.2 angstrom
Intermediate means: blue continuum 20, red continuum 20.1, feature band 19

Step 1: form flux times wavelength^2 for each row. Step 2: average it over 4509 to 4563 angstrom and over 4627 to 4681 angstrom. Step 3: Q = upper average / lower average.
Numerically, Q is 1.1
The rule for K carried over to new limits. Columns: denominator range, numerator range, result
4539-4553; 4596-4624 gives 1.07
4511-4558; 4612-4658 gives 1.07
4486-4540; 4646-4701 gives 1.04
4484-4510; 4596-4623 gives 1.03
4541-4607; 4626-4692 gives 1.06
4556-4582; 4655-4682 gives 1.03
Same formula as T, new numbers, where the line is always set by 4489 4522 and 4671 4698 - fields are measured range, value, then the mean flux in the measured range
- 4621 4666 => -0.037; 20.8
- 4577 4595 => 0.044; 19.3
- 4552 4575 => 0.038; 19.4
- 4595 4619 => -0.007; 20.2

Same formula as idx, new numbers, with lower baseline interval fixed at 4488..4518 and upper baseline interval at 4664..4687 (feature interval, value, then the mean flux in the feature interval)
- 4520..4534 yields 0.67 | 19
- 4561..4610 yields 0.71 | 19.6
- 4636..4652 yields -0.91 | 21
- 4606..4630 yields -0.64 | 20.4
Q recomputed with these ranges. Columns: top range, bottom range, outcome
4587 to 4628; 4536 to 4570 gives 1.07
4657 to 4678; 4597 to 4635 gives 1.02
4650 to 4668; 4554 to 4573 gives 1.12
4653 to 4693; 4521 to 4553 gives 1.13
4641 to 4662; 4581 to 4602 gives 1.12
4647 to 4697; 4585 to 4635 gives 1.04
